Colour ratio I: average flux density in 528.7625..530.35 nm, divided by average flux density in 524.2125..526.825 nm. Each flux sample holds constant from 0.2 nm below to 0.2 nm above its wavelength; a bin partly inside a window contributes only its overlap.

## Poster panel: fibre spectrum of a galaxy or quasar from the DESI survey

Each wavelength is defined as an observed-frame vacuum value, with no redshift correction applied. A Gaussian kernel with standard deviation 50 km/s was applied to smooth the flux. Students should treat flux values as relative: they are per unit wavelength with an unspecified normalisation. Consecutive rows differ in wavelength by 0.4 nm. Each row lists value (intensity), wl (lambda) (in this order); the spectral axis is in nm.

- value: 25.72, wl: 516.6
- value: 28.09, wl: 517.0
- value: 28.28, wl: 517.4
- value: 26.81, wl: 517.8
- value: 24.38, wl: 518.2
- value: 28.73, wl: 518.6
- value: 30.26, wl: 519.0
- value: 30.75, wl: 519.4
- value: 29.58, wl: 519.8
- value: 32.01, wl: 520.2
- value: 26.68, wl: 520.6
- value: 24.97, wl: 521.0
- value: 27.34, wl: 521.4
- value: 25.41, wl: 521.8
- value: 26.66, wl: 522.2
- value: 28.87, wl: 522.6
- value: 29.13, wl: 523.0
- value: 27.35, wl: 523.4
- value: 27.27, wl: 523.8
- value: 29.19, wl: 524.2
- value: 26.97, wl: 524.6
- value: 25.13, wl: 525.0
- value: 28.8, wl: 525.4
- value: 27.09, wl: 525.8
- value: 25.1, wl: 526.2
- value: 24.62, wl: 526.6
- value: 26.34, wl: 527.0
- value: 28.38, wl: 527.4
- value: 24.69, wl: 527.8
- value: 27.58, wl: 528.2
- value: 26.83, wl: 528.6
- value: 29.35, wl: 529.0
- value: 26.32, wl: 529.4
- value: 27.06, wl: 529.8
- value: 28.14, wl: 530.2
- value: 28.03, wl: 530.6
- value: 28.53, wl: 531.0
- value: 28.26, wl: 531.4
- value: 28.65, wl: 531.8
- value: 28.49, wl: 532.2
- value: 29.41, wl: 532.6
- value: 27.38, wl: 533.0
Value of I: 1.04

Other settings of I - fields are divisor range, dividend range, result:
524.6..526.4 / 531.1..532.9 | 1.08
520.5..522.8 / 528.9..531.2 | 1.04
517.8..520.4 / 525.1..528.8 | 0.91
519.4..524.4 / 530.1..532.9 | 1.02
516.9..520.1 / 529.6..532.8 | 0.99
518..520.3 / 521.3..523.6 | 0.94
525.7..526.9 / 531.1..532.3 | 1.11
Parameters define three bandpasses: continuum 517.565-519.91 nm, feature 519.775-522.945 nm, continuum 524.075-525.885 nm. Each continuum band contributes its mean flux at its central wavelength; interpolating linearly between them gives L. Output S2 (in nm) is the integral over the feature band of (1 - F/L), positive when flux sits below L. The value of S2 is 0.03 nm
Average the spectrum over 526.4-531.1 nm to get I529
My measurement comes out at 27.1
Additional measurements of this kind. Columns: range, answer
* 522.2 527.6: 27.2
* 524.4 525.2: 26.1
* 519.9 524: 27.6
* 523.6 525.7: 27.5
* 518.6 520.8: 29.8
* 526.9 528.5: 26.8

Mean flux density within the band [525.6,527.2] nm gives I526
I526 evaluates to 25.8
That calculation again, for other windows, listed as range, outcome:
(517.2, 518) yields 27.5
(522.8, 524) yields 27.9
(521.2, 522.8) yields 27.1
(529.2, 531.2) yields 27.6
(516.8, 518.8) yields 27.3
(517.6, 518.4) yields 25.6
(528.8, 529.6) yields 27.8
